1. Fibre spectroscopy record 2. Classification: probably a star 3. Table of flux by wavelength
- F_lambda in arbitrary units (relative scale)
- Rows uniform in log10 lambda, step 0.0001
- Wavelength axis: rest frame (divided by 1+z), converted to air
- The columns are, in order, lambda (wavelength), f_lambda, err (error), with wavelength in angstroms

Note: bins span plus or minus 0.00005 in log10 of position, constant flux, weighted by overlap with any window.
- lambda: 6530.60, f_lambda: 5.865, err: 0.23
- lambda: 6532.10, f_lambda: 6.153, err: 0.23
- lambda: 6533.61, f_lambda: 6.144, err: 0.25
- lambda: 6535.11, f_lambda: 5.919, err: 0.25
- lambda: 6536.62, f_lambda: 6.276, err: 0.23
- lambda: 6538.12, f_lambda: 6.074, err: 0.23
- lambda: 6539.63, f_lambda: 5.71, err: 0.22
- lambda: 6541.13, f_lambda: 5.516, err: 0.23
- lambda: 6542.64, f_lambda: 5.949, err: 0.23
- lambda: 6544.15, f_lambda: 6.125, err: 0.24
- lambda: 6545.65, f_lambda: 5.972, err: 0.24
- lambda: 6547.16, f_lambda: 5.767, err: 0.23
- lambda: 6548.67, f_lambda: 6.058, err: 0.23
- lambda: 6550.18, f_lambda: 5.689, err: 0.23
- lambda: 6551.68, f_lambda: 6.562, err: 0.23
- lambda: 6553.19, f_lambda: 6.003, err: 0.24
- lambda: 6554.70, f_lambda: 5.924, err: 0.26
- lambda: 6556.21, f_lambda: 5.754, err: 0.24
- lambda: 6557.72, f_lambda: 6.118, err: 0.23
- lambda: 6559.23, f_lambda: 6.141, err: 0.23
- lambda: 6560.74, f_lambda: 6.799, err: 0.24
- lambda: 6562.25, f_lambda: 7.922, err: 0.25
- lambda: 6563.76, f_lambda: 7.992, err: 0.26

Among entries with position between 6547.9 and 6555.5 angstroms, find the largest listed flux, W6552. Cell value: 6.562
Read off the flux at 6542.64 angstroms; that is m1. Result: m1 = 5.949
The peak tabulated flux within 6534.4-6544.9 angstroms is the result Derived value 6.276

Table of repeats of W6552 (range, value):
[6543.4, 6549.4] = 6.125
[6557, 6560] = 6.141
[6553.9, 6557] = 5.924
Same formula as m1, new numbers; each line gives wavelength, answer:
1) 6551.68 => 6.562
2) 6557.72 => 6.118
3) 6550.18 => 5.689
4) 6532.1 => 6.153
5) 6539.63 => 5.71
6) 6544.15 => 6.125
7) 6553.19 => 6.003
